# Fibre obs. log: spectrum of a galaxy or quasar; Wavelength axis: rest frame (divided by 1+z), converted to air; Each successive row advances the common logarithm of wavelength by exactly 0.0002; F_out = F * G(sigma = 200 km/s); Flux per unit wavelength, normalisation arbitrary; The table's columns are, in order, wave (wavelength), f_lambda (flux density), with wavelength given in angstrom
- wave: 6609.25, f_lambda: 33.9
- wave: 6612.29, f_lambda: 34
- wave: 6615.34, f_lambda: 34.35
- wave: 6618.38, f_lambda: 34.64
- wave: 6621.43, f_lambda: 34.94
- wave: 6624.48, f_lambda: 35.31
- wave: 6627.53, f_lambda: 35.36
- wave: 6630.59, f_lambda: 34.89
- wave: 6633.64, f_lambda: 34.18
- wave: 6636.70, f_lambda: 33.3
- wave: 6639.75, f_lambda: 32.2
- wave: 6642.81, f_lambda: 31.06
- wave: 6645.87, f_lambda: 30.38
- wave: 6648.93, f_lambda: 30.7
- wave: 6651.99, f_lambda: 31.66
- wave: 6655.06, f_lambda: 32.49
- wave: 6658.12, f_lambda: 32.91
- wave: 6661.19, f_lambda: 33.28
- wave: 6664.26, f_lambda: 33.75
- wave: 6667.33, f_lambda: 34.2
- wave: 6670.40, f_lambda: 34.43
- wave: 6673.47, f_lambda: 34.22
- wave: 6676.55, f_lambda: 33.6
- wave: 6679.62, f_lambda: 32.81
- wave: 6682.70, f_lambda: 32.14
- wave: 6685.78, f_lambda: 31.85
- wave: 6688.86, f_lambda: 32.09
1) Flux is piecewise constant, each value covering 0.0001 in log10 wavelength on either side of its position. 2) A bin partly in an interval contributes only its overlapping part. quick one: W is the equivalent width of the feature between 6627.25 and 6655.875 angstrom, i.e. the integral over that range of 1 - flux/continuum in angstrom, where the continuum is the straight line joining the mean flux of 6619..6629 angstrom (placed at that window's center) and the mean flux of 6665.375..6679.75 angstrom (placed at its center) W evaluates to 1.83 angstrom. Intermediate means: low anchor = 35.2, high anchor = 34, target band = 32.5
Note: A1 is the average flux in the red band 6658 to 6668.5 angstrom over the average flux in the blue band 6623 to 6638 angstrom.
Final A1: 0.97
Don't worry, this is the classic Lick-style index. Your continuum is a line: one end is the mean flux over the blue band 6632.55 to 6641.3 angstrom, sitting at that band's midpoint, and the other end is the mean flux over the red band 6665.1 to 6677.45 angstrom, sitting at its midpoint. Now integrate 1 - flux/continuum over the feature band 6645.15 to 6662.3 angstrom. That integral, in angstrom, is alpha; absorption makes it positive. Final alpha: 0.9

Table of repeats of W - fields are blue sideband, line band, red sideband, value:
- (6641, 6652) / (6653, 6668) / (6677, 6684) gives -0.8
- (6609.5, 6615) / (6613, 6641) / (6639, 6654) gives -1.3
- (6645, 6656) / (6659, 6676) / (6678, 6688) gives -1.1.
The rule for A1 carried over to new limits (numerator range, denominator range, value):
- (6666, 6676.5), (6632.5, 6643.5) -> 1.04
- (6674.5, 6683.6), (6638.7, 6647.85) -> 1.06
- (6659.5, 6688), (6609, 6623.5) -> 0.97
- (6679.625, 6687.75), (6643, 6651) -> 1.05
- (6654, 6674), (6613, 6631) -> 0.96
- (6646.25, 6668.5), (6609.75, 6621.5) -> 0.95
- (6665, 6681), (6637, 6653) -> 1.08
